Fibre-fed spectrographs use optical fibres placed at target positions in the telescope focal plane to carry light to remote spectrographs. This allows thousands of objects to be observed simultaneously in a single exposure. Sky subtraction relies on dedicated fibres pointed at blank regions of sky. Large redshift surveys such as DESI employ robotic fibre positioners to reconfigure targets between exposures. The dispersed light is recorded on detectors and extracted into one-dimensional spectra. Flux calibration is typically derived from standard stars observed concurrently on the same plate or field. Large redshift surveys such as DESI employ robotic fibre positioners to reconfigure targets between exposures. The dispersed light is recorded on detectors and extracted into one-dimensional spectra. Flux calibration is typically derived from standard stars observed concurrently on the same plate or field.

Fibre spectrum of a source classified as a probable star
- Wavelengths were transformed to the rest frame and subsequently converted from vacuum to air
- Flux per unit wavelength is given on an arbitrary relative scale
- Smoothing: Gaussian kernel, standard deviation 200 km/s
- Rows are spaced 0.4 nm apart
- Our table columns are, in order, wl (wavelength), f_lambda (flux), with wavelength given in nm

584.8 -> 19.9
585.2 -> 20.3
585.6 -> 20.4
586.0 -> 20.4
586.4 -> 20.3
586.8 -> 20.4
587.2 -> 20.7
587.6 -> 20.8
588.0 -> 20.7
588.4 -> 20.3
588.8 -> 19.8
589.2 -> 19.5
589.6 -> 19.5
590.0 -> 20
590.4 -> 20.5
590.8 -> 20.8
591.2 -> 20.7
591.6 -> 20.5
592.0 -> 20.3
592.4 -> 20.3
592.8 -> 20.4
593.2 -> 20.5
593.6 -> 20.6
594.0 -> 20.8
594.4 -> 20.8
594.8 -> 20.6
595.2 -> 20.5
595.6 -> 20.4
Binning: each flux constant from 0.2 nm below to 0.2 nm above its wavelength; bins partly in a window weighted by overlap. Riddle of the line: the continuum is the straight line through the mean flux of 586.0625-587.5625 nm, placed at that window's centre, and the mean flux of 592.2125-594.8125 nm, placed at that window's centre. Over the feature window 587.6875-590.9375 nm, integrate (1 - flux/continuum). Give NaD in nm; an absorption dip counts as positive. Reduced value 0.06 nm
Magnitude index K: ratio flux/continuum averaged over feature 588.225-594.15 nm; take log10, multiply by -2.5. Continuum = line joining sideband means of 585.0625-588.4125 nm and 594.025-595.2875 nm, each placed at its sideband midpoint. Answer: 0.016 mag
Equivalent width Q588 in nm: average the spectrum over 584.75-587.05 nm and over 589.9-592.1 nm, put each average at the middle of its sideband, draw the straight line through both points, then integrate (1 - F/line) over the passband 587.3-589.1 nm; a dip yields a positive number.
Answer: 0.00 nm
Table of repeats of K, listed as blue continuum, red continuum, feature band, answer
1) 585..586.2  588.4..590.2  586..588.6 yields -0.02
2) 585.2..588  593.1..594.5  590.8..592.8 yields 0.01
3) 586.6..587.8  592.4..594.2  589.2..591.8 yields 0.02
